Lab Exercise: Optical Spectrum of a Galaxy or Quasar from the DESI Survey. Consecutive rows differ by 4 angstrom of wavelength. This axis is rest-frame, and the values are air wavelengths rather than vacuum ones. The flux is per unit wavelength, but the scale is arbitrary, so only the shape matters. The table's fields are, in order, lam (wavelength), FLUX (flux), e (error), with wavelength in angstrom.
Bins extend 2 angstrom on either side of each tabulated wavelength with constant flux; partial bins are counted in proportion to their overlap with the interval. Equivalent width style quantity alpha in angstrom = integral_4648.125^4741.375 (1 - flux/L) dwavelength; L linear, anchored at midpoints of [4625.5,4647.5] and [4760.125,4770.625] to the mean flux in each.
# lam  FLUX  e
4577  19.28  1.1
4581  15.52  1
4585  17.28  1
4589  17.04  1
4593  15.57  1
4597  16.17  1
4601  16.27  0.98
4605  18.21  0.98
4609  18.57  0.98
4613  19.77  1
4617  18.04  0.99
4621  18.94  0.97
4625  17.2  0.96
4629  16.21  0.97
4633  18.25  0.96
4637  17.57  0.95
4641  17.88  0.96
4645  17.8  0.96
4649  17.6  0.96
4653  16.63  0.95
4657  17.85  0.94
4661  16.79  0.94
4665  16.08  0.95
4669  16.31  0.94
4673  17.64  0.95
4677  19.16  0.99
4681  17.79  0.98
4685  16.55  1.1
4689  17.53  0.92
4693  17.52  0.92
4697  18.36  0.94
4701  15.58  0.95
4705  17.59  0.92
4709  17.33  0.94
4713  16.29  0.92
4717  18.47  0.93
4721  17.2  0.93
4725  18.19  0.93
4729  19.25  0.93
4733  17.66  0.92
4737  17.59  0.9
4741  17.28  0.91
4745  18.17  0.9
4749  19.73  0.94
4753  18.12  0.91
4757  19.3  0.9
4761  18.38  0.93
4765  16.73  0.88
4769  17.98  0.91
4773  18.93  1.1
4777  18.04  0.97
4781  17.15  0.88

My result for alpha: 0.7 angstrom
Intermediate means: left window 17.5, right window 17.6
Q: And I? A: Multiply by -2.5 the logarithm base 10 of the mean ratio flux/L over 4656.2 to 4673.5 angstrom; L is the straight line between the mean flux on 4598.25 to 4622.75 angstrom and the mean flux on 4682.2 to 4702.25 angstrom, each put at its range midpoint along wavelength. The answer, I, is 0.046 mag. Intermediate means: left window 18.2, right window 17.2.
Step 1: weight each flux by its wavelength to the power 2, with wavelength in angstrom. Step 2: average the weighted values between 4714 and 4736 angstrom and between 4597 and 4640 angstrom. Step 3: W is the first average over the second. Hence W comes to 1.06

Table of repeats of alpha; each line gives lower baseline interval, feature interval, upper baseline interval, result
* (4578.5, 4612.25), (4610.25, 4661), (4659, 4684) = -1.9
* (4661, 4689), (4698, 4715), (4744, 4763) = 1.0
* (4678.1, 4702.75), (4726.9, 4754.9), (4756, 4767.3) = -0.7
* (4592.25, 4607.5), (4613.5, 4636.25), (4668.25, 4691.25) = -1.2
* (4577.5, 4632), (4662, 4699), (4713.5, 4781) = 0.7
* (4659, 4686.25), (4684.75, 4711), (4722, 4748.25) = 0.5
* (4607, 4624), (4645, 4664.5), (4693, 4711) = 0.9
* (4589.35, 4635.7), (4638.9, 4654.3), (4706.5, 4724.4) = 0.0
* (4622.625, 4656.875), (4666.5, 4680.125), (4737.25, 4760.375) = 0.1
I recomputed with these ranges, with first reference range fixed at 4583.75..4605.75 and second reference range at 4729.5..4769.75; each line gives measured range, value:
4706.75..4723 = 0.03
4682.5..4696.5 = 0.01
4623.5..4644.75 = -0.03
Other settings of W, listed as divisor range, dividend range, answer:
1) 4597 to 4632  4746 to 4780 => 1.10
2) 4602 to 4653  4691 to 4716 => 0.99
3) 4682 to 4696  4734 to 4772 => 1.08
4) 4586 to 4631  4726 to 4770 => 1.11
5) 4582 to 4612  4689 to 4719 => 1.06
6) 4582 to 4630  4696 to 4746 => 1.06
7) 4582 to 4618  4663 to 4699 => 1.04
